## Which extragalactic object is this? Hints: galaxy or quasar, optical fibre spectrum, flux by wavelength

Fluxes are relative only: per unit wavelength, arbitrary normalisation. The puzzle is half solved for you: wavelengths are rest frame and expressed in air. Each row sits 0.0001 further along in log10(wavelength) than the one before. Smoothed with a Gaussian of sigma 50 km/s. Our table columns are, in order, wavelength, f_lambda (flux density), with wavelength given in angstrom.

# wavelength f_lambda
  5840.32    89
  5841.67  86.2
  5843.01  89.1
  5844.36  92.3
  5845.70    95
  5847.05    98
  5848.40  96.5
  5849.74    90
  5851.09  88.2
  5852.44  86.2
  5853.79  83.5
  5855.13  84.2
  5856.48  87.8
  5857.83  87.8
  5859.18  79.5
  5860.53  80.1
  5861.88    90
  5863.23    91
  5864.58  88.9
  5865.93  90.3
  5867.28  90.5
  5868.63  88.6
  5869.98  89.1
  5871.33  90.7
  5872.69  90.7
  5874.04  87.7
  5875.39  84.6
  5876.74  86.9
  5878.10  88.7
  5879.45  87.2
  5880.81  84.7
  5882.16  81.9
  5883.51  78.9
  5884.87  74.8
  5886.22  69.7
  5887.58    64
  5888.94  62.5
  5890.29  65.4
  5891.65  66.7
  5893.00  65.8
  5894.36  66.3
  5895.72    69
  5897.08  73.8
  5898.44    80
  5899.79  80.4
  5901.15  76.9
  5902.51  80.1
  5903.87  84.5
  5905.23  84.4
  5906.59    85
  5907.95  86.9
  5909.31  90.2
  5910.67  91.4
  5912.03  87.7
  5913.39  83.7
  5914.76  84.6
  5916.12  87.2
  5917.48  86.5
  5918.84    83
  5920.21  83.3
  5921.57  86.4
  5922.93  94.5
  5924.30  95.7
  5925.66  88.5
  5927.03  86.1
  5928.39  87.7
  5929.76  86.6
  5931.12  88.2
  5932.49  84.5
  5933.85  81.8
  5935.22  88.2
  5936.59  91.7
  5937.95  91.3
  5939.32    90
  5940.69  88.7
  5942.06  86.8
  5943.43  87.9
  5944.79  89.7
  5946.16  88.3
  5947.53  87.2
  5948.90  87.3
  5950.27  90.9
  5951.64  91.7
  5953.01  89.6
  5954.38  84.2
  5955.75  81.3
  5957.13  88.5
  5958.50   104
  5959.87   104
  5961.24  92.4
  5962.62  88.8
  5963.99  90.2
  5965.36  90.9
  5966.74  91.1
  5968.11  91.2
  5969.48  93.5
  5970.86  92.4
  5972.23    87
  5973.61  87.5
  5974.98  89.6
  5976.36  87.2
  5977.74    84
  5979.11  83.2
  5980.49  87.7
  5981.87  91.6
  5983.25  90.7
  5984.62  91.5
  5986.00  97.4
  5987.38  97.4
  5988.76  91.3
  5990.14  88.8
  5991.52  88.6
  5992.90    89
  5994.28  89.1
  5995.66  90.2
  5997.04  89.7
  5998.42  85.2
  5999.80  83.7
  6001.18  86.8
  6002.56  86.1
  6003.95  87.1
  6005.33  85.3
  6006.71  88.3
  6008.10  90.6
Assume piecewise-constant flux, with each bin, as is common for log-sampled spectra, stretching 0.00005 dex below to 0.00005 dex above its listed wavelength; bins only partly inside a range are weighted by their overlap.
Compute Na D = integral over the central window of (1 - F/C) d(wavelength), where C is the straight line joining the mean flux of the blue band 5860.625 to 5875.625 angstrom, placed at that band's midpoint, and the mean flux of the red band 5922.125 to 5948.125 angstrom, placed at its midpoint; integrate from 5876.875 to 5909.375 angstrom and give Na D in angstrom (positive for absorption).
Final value 4.4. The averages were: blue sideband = 89.1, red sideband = 88.6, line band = 76.9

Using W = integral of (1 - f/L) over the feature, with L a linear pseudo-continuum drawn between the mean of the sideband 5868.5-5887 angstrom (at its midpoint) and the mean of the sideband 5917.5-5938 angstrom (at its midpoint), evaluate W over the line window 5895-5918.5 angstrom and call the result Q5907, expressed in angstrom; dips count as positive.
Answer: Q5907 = 0.9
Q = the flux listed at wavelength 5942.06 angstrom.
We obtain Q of 86.8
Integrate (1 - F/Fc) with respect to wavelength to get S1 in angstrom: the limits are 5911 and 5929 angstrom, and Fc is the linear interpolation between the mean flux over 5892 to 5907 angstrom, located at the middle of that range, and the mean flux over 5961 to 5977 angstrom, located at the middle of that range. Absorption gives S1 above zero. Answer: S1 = -1.5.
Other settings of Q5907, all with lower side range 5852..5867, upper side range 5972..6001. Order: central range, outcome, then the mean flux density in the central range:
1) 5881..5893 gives 2.2 angstrom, 70.9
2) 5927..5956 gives 0.1 angstrom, 87.9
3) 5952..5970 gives -0.6 angstrom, 91.5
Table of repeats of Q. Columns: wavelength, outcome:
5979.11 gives 83.2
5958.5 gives 104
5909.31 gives 90.2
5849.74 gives 90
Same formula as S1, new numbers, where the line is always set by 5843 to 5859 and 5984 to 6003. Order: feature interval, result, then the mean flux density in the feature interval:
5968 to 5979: 0.1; 88.7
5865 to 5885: 0.6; 86.7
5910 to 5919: 0.3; 86.5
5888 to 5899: 2.6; 68.4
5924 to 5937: 0.3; 87.6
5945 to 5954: 0.1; 89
